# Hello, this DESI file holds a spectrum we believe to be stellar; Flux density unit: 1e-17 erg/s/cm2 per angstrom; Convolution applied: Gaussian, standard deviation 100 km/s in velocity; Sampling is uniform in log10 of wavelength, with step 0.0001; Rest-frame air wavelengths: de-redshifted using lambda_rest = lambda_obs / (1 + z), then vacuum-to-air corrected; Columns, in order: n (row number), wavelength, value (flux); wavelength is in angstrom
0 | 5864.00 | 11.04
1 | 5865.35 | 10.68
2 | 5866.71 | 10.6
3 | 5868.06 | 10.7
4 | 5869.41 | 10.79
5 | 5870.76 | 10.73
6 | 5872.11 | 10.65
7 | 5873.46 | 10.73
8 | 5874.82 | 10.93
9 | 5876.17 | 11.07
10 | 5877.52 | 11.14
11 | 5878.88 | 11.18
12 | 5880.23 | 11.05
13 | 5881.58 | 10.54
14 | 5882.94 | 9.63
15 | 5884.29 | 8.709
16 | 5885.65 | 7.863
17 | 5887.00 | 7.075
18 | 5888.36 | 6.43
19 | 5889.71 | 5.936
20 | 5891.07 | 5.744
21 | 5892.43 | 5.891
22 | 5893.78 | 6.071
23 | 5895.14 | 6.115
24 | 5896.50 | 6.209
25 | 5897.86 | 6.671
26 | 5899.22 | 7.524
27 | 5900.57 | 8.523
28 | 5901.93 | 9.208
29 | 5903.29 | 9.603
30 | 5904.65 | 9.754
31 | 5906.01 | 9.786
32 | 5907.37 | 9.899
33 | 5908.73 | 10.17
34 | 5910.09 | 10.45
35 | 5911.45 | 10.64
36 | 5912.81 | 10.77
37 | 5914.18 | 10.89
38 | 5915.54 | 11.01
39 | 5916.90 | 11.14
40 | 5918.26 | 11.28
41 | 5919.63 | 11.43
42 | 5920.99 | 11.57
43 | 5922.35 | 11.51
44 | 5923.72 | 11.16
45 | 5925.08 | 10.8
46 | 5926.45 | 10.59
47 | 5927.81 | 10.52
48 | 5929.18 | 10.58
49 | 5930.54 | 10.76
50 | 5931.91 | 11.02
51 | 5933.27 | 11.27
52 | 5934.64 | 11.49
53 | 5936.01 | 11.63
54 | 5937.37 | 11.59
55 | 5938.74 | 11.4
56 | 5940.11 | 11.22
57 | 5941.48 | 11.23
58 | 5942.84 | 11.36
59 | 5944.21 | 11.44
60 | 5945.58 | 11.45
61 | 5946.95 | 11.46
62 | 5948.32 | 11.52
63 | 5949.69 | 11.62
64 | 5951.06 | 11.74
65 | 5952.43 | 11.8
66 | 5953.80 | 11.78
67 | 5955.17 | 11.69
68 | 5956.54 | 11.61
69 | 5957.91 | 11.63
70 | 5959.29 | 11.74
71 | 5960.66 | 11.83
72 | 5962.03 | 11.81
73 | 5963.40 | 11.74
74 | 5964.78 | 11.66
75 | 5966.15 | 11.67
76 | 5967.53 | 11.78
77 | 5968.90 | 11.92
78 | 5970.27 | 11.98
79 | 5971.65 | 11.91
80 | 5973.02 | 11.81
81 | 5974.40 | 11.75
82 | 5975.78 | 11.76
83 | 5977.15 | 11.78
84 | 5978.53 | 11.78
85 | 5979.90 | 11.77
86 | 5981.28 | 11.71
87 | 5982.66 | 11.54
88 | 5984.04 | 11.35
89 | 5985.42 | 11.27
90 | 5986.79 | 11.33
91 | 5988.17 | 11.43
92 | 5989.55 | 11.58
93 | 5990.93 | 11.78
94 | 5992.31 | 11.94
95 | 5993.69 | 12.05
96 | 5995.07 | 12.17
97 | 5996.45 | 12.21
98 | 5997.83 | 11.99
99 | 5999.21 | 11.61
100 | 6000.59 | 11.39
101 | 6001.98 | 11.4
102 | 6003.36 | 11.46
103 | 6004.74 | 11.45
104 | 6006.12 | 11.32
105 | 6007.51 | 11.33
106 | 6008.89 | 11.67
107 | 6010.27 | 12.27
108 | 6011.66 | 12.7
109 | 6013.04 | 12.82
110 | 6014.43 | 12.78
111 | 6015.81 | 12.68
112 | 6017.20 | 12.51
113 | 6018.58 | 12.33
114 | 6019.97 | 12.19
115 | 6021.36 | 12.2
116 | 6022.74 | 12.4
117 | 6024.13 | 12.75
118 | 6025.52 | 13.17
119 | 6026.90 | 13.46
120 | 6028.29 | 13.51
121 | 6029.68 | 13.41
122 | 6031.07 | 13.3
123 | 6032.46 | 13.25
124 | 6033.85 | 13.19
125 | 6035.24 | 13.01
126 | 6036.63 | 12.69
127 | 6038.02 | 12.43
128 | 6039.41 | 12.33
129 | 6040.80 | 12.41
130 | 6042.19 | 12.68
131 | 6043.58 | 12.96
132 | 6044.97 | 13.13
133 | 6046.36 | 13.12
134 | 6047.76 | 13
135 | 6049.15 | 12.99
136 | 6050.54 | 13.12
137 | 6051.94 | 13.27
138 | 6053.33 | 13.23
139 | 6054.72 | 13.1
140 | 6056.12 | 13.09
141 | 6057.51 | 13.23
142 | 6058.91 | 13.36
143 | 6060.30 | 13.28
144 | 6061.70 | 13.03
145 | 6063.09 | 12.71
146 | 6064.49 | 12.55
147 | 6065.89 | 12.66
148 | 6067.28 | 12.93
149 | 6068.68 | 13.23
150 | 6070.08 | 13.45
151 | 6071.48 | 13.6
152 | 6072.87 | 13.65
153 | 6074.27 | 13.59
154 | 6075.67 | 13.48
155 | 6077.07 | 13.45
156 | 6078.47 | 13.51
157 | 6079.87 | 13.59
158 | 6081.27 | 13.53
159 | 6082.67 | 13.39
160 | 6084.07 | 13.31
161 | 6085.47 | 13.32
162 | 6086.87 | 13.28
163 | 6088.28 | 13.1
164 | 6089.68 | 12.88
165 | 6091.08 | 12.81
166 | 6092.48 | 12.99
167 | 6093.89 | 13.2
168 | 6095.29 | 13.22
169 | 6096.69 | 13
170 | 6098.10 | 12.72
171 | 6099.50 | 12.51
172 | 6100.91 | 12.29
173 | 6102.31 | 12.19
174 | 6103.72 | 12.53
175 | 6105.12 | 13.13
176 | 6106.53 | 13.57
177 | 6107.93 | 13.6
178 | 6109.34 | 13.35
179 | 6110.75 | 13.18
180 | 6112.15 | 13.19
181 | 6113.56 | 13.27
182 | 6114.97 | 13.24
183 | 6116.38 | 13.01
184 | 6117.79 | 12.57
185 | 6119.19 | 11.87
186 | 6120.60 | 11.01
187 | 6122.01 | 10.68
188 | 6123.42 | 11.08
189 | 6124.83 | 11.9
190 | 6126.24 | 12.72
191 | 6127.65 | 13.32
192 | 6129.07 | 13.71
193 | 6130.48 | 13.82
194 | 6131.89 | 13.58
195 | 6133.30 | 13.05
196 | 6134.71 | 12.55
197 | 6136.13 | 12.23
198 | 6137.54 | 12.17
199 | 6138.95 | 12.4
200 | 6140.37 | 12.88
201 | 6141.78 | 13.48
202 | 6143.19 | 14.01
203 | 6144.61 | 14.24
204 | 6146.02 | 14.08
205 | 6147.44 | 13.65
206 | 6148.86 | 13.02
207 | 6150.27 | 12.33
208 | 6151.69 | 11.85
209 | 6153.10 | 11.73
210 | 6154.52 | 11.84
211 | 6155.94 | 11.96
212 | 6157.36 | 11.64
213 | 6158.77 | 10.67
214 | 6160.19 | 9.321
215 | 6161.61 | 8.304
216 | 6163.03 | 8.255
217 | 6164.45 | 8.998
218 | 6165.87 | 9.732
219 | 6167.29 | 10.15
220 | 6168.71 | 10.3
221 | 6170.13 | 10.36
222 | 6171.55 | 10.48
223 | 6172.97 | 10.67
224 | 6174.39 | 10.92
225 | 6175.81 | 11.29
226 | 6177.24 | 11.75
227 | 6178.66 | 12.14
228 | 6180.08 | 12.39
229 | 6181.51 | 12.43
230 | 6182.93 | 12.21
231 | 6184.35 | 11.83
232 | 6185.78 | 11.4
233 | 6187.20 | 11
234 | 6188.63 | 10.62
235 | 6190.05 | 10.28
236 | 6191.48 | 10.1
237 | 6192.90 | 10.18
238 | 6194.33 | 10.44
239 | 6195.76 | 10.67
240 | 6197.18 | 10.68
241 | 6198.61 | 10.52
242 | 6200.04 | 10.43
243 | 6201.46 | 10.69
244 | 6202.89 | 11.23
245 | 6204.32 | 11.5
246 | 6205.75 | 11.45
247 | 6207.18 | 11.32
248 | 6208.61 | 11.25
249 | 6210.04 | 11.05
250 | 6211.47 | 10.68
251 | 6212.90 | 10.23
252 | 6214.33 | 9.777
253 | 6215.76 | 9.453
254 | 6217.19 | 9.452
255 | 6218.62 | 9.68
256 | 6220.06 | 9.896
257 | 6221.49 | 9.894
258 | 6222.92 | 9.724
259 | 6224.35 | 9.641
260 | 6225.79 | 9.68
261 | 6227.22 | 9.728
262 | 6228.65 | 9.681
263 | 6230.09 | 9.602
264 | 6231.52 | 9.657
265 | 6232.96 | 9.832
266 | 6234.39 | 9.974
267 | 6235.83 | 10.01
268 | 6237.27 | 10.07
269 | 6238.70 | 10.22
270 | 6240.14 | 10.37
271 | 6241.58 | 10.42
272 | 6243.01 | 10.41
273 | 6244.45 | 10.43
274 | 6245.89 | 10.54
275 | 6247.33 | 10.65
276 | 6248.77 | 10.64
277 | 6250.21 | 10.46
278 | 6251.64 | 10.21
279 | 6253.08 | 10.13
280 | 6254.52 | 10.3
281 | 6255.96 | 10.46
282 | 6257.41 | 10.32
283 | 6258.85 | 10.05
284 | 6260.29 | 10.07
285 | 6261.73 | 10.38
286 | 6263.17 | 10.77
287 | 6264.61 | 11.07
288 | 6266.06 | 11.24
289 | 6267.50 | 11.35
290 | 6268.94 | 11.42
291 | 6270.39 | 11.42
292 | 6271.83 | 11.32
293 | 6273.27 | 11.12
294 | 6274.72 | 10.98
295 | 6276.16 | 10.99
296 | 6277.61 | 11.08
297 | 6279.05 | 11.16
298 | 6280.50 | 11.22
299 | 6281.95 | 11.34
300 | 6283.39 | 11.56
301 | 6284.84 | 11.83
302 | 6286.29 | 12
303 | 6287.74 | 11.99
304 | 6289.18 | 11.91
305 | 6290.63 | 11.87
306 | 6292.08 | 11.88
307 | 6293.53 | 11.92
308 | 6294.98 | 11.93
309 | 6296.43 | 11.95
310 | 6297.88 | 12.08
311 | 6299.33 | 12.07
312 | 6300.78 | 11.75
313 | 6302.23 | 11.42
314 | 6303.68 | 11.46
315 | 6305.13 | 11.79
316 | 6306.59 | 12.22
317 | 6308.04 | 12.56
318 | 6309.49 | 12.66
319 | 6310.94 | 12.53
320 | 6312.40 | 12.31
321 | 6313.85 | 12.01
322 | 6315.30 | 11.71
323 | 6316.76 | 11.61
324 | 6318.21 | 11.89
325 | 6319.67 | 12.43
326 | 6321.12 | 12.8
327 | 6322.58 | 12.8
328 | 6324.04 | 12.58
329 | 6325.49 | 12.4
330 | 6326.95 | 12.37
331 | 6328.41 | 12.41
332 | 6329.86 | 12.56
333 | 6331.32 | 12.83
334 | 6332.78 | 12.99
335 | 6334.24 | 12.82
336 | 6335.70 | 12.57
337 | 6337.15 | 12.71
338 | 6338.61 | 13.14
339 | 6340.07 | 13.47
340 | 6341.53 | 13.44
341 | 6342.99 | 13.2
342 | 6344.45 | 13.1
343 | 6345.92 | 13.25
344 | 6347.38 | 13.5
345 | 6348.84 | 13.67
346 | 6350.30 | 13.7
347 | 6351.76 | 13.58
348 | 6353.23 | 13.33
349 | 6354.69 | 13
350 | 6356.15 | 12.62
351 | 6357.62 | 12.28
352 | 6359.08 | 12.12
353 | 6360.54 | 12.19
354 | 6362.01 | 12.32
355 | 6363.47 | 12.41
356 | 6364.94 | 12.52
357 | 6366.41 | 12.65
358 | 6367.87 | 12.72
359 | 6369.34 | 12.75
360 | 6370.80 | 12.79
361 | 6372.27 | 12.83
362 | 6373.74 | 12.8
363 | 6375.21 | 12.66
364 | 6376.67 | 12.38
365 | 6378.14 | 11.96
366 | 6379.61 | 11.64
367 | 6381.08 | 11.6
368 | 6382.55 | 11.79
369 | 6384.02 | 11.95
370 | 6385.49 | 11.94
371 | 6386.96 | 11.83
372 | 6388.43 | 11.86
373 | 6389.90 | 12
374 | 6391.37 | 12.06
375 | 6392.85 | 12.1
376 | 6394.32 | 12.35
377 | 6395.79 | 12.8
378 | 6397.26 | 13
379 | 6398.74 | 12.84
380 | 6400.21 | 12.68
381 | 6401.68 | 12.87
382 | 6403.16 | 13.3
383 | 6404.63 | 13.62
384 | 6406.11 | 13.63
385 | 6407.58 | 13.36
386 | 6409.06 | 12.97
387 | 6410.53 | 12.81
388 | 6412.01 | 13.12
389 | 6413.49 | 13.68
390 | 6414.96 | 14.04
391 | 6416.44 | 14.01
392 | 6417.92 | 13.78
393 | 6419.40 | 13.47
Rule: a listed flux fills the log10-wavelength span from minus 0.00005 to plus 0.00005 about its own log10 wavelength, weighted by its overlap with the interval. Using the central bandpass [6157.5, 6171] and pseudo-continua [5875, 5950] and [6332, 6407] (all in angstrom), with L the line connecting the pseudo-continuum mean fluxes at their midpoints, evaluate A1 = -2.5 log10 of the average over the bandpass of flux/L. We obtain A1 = 0.18 mag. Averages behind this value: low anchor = 9.94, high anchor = 12.7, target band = 9.67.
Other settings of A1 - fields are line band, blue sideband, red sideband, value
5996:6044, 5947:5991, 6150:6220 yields -0.09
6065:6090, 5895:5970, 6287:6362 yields -0.17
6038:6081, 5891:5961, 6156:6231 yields -0.25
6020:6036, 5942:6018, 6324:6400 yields -0.10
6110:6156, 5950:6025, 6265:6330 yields -0.08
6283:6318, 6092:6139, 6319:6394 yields 0.06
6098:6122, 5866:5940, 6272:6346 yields -0.16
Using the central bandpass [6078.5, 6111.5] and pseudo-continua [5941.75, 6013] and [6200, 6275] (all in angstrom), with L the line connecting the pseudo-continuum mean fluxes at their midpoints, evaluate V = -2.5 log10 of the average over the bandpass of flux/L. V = -0.18 mag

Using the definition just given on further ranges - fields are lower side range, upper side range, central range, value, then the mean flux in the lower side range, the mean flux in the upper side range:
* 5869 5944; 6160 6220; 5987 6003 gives -0.16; 9.88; 10.6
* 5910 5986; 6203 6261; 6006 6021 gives -0.10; 11.4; 10.2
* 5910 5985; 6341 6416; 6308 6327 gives 0.02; 11.4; 12.7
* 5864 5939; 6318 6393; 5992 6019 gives -0.15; 9.84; 12.6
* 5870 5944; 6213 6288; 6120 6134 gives -0.21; 9.87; 10.5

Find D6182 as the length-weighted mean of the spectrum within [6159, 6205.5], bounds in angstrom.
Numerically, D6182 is 10.7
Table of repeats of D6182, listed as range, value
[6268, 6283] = 11.2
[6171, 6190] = 11.4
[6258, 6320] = 11.6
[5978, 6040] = 12.2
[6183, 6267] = 10.4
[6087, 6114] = 13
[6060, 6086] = 13.3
